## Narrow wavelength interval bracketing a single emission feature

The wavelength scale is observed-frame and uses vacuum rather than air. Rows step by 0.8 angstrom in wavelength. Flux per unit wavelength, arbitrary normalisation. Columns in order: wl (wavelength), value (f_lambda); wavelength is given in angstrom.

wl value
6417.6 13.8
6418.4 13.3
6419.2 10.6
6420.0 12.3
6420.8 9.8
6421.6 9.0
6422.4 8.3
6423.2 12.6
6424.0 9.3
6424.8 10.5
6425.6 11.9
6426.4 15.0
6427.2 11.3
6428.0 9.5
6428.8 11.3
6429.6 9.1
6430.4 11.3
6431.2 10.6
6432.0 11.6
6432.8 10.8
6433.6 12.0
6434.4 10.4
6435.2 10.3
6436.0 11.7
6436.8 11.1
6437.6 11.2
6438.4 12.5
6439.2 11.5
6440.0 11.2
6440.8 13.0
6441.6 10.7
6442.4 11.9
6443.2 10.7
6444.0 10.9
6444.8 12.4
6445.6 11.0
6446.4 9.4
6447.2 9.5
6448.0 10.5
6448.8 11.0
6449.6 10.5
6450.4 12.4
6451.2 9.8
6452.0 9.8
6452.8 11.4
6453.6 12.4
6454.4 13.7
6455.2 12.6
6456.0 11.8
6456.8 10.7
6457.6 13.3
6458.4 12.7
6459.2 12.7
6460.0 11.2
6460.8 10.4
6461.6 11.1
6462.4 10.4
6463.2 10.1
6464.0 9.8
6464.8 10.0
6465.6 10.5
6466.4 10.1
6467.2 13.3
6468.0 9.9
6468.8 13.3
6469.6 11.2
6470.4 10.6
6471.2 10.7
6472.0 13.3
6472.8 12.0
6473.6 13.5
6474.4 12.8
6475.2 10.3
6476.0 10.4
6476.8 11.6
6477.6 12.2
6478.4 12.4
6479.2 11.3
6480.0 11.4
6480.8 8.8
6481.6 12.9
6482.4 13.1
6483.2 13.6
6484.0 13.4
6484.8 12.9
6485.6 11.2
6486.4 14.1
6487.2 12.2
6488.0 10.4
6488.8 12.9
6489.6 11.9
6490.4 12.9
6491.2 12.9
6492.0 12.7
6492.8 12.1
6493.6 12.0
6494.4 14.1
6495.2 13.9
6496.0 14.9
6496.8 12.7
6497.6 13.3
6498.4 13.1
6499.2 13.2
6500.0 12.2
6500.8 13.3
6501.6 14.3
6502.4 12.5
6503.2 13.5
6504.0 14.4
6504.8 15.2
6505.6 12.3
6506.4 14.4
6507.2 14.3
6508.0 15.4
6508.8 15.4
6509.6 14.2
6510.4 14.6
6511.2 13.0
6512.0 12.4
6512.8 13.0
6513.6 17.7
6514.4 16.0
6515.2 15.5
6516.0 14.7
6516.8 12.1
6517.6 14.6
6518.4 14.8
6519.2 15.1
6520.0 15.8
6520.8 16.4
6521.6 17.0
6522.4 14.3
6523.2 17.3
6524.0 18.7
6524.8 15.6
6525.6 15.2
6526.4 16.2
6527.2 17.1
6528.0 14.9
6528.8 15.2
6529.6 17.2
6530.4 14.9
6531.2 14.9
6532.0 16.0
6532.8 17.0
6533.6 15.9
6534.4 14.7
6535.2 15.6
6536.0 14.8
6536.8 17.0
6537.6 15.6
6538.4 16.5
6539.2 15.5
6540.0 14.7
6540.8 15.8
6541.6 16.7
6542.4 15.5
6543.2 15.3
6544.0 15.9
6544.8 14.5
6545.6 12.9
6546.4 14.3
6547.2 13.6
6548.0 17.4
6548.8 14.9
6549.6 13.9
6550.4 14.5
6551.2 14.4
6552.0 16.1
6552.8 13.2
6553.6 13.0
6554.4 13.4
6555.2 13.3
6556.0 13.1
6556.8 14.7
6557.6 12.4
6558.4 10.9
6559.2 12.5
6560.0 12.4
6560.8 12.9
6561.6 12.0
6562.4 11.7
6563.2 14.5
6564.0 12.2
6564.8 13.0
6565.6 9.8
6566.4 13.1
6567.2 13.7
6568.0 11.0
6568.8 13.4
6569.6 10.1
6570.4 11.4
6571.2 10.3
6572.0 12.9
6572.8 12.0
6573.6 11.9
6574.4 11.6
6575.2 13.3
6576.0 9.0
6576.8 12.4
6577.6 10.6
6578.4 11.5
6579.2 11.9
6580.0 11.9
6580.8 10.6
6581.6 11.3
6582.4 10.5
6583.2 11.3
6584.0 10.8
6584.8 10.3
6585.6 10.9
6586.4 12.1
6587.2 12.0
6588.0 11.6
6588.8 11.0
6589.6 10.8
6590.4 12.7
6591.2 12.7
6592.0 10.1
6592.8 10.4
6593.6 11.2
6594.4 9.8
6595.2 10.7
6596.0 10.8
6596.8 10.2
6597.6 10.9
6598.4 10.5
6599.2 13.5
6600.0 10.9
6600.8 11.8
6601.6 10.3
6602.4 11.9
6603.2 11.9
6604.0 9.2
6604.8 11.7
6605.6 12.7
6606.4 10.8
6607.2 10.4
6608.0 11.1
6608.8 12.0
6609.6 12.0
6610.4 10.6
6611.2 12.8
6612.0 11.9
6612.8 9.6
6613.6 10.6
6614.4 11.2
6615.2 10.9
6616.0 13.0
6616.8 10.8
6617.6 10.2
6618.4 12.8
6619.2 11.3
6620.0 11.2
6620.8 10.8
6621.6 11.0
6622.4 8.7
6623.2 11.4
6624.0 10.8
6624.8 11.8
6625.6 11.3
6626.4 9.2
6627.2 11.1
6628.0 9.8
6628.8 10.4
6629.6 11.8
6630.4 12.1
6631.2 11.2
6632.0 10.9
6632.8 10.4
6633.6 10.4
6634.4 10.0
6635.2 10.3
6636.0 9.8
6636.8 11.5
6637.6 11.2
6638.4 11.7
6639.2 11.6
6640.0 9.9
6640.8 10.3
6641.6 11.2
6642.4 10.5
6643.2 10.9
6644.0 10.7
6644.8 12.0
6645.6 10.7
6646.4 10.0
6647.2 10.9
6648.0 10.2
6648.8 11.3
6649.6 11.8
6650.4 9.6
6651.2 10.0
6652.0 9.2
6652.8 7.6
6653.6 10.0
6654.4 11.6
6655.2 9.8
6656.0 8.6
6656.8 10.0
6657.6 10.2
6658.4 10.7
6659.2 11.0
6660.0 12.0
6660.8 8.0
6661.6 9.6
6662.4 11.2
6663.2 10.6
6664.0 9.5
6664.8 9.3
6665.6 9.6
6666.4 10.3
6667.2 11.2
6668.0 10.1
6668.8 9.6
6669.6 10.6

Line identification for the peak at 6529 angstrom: Mg II 2798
